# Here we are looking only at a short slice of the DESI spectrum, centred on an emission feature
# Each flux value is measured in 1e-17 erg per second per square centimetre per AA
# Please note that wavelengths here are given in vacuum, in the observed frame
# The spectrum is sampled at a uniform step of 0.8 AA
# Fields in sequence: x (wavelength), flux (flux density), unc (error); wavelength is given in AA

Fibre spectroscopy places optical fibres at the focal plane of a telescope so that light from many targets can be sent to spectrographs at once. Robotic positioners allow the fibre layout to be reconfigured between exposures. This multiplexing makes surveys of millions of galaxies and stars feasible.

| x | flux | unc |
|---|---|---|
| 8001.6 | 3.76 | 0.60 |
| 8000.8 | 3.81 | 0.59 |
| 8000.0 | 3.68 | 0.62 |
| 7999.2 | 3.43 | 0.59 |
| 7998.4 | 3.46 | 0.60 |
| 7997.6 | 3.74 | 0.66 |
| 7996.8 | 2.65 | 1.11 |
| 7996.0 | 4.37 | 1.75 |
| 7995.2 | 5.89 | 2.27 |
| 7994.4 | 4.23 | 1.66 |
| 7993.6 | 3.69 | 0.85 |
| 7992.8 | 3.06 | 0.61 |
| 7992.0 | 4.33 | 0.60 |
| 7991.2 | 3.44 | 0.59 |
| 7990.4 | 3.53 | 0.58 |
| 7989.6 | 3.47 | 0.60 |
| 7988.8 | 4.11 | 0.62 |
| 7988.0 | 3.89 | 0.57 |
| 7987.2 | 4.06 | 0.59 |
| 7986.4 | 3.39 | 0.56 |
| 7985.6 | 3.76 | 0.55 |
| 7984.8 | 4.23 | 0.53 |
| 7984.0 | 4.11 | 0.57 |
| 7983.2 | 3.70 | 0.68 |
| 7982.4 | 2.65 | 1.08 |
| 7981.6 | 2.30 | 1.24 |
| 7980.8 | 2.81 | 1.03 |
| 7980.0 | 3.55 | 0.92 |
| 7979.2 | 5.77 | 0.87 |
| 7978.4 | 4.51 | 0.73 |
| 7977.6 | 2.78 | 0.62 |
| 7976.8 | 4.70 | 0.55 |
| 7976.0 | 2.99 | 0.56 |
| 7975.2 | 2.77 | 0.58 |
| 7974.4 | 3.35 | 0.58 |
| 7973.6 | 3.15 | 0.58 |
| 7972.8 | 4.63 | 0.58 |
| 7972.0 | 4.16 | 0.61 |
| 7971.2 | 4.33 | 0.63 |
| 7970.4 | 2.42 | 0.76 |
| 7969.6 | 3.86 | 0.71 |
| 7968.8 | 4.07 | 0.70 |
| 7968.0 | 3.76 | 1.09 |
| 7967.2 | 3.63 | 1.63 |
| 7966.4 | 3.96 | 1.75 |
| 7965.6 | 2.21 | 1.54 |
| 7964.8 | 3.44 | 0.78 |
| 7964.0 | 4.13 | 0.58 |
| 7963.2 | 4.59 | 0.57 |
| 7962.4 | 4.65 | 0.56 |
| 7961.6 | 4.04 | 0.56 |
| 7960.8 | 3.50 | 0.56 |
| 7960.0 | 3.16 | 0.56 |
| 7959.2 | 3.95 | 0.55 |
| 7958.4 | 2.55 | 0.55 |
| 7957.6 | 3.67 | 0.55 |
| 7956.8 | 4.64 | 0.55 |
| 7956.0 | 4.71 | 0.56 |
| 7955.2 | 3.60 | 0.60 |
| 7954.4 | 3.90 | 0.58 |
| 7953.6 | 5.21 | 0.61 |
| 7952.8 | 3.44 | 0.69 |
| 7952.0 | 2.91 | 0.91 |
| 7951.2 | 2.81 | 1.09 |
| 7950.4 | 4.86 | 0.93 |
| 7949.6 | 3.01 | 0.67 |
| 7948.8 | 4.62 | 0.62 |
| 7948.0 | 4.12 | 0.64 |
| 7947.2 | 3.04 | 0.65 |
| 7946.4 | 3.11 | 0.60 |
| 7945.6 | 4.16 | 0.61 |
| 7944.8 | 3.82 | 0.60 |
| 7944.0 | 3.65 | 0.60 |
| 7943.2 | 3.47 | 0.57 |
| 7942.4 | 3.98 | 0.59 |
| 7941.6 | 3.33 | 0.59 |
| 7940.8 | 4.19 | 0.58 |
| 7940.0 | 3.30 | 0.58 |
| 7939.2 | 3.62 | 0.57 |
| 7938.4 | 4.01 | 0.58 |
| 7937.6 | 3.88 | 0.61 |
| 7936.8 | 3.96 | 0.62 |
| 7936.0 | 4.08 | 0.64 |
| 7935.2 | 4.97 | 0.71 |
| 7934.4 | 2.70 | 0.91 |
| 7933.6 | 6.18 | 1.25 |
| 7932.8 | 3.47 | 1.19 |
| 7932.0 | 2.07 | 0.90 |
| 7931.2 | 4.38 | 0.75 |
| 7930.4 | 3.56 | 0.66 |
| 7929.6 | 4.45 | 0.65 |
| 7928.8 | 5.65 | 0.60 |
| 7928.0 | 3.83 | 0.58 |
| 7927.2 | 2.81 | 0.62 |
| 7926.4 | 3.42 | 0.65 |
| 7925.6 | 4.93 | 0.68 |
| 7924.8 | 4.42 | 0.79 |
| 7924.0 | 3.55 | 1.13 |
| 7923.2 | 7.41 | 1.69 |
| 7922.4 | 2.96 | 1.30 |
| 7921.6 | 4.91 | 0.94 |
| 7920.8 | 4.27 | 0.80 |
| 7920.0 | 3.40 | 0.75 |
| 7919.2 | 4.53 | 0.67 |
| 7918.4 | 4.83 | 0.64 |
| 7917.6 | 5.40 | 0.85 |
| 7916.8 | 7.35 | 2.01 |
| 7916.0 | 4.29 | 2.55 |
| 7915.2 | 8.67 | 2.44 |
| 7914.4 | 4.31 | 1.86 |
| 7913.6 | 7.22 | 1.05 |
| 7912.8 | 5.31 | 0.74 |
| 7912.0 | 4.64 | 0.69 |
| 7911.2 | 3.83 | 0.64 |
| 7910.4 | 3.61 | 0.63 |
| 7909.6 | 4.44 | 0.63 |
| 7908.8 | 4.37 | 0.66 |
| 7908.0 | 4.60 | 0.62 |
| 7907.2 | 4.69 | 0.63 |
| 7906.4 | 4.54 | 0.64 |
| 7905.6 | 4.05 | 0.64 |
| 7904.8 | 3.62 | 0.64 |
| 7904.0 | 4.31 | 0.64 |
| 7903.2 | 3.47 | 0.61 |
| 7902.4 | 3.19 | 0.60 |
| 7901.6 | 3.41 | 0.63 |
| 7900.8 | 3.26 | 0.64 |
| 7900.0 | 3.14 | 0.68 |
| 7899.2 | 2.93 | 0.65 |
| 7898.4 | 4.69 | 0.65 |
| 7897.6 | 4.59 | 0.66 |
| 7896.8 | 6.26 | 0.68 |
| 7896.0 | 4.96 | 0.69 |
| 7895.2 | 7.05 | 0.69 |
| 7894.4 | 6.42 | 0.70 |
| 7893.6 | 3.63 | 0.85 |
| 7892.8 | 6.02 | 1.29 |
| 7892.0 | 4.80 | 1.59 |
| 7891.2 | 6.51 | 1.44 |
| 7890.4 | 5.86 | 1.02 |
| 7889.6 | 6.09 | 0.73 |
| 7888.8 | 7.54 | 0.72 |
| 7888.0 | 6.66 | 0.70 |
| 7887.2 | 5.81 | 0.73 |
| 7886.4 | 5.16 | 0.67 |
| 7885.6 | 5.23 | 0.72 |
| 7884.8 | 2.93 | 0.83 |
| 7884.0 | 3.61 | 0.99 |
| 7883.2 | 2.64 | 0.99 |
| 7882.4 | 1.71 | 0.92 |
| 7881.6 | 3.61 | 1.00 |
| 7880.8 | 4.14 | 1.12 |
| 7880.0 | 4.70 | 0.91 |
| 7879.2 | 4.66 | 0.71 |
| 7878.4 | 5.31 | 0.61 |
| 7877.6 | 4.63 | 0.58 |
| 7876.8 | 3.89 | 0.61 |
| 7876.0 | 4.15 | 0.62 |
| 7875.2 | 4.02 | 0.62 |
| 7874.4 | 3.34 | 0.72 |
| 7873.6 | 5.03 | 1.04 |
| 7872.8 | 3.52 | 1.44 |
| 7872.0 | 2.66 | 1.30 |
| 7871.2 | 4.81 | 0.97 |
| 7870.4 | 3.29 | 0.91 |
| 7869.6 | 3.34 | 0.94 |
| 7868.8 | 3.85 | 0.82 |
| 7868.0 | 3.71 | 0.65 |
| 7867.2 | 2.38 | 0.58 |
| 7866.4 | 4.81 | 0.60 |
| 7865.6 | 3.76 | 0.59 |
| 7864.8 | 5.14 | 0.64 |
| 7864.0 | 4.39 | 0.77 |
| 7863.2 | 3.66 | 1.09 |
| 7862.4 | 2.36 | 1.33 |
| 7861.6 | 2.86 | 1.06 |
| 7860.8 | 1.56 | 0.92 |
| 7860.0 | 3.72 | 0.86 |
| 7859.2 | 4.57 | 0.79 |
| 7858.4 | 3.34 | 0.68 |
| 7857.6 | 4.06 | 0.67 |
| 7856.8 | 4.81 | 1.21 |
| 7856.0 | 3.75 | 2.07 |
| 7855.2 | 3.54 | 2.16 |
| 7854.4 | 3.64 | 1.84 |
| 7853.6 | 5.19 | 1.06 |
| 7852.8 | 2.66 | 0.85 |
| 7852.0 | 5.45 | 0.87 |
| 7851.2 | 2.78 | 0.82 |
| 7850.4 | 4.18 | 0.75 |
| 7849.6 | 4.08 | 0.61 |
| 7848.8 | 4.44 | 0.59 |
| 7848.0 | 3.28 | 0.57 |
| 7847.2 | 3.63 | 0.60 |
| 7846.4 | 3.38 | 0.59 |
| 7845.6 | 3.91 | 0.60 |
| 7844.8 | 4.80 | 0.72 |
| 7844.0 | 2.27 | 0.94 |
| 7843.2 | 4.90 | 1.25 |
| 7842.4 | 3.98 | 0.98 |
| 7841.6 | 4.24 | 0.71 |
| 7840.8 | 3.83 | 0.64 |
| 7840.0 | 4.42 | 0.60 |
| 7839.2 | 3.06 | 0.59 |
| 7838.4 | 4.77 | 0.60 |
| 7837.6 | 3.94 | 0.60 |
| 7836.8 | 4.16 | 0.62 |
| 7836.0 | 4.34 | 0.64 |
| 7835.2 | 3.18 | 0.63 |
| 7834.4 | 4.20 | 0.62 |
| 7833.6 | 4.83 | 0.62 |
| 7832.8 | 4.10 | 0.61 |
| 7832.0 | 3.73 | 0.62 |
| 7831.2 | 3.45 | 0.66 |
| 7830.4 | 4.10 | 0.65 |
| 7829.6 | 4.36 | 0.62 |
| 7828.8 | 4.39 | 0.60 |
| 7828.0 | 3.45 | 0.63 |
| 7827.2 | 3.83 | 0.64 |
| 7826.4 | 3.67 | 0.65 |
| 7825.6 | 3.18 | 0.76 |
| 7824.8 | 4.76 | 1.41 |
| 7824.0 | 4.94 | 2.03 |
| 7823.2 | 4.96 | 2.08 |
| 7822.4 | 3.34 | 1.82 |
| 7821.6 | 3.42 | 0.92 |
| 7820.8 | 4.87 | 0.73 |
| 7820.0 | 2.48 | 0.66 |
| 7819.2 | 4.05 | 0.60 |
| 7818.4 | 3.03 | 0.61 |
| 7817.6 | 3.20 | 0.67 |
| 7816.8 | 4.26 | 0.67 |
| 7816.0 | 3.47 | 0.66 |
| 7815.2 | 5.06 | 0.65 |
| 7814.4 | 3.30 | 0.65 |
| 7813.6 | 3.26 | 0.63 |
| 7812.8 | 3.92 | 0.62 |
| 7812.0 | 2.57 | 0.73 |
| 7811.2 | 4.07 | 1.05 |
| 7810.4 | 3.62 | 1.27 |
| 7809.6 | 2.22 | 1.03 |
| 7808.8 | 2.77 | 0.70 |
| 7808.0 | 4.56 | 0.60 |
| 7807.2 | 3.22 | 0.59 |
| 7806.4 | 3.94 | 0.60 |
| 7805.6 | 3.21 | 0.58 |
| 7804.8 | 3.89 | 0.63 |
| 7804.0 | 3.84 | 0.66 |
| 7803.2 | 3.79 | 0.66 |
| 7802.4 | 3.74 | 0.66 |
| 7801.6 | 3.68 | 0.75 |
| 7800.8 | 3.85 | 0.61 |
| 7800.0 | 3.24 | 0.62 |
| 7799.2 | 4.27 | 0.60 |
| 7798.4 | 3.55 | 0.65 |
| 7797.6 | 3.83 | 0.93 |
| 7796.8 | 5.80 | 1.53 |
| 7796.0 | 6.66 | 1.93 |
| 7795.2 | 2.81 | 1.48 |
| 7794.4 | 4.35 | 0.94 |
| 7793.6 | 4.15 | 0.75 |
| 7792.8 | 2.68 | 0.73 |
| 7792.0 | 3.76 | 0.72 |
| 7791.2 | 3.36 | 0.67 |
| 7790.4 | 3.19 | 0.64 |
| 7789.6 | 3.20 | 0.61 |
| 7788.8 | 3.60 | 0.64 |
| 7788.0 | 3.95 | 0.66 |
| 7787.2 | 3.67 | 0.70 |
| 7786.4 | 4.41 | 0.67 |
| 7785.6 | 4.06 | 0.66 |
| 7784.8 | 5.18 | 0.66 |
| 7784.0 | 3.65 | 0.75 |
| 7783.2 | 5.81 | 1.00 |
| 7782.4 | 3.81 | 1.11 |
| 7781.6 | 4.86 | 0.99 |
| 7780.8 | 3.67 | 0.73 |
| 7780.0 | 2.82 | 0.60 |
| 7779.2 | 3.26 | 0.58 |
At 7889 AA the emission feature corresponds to Halpha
